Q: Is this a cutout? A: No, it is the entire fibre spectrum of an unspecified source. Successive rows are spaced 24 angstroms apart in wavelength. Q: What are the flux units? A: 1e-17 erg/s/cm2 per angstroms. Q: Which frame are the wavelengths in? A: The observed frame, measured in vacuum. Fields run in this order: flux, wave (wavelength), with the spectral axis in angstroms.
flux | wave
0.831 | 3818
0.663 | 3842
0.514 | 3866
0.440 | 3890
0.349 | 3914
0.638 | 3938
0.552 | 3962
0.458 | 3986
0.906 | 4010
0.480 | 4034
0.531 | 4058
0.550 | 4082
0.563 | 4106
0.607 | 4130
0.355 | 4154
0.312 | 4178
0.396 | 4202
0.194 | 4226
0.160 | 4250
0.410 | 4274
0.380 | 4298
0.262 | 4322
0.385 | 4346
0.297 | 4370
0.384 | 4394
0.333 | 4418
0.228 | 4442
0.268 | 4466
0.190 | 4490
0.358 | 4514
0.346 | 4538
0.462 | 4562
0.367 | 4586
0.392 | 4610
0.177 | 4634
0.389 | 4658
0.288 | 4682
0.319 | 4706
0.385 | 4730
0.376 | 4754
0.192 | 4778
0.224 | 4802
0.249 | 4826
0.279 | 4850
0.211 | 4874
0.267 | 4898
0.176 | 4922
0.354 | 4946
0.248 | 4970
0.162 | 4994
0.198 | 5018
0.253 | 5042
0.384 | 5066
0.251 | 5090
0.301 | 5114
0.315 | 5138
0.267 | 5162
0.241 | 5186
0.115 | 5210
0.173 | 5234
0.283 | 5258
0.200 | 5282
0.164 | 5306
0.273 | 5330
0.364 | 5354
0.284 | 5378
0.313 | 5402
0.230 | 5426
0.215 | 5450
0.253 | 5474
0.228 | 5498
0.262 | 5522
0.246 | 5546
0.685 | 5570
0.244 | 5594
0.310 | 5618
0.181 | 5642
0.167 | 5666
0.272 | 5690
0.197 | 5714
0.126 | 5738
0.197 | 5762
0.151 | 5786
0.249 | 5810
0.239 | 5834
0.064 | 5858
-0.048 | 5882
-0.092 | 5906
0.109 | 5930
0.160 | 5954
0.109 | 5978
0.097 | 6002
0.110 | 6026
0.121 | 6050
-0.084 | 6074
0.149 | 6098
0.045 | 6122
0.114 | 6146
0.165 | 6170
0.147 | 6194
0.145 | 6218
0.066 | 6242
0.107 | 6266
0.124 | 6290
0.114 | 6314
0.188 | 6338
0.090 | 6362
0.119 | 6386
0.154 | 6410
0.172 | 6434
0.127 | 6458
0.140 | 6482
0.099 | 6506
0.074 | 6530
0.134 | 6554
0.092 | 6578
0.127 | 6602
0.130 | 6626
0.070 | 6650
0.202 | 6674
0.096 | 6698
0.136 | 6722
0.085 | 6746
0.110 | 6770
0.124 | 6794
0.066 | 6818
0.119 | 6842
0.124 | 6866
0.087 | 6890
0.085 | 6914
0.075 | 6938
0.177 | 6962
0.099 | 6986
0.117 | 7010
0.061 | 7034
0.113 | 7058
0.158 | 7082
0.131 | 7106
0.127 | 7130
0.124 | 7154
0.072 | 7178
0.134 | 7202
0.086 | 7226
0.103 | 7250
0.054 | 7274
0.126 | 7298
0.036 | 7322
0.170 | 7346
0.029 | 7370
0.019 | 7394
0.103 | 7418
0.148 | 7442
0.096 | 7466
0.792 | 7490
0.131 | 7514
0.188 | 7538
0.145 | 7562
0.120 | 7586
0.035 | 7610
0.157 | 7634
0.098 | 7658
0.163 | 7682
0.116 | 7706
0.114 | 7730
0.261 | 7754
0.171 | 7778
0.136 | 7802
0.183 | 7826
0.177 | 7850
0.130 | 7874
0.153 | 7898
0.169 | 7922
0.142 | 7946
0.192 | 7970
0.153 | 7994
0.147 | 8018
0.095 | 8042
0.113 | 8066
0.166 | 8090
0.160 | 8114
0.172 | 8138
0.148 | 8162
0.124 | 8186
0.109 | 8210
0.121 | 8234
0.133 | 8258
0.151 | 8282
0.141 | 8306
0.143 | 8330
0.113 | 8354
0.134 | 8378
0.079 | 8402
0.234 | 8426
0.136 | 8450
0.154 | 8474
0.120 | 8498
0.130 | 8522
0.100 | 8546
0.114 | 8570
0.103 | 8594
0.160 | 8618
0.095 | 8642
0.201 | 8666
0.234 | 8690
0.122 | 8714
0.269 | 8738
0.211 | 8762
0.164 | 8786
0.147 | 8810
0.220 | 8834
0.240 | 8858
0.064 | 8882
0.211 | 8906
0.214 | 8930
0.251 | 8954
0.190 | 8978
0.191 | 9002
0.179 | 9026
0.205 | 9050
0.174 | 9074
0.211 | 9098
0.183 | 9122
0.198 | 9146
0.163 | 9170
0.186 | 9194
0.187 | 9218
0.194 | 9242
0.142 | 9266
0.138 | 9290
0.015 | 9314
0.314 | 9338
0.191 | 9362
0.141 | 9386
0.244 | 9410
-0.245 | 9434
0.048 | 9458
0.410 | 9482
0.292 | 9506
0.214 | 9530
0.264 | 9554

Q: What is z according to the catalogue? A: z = 1.011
